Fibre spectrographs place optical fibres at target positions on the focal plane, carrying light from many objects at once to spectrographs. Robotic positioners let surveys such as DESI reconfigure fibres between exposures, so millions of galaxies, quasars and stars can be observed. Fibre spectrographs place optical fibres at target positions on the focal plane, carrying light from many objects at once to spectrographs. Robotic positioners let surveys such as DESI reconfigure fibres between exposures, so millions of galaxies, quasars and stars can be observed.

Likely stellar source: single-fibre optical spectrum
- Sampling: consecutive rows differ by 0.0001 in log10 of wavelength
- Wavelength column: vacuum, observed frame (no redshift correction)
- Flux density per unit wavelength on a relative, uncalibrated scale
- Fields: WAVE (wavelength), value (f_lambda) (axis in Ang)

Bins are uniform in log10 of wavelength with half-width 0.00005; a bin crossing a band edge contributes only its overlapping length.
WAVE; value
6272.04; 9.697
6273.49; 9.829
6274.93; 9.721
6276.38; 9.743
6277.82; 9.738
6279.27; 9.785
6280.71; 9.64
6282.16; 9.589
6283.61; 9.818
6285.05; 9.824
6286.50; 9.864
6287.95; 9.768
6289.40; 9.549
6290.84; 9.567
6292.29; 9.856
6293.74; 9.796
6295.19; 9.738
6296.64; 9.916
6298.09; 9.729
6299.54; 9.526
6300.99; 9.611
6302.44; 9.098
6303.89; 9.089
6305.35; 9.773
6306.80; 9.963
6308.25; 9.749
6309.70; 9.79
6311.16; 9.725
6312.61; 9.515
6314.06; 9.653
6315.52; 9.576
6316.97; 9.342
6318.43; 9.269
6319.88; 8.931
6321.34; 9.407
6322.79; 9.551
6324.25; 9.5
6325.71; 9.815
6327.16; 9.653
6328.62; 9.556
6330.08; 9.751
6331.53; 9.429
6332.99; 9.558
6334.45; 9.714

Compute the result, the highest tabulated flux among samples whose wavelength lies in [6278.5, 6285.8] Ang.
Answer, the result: 9.824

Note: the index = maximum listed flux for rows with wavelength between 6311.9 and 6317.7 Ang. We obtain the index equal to 9.653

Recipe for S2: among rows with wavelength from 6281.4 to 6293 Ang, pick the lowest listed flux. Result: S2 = 9.549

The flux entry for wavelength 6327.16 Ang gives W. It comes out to 9.653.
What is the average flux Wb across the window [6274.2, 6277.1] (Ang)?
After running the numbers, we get 9.74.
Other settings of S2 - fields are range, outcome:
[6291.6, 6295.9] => 9.738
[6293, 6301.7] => 9.526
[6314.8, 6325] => 8.931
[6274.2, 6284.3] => 9.589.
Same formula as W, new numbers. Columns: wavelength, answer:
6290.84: 9.567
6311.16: 9.725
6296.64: 9.916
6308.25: 9.749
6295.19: 9.738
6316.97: 9.342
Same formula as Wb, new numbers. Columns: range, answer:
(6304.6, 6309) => 9.82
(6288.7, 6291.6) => 9.58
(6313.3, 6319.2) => 9.46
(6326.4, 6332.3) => 9.61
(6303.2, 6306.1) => 9.42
